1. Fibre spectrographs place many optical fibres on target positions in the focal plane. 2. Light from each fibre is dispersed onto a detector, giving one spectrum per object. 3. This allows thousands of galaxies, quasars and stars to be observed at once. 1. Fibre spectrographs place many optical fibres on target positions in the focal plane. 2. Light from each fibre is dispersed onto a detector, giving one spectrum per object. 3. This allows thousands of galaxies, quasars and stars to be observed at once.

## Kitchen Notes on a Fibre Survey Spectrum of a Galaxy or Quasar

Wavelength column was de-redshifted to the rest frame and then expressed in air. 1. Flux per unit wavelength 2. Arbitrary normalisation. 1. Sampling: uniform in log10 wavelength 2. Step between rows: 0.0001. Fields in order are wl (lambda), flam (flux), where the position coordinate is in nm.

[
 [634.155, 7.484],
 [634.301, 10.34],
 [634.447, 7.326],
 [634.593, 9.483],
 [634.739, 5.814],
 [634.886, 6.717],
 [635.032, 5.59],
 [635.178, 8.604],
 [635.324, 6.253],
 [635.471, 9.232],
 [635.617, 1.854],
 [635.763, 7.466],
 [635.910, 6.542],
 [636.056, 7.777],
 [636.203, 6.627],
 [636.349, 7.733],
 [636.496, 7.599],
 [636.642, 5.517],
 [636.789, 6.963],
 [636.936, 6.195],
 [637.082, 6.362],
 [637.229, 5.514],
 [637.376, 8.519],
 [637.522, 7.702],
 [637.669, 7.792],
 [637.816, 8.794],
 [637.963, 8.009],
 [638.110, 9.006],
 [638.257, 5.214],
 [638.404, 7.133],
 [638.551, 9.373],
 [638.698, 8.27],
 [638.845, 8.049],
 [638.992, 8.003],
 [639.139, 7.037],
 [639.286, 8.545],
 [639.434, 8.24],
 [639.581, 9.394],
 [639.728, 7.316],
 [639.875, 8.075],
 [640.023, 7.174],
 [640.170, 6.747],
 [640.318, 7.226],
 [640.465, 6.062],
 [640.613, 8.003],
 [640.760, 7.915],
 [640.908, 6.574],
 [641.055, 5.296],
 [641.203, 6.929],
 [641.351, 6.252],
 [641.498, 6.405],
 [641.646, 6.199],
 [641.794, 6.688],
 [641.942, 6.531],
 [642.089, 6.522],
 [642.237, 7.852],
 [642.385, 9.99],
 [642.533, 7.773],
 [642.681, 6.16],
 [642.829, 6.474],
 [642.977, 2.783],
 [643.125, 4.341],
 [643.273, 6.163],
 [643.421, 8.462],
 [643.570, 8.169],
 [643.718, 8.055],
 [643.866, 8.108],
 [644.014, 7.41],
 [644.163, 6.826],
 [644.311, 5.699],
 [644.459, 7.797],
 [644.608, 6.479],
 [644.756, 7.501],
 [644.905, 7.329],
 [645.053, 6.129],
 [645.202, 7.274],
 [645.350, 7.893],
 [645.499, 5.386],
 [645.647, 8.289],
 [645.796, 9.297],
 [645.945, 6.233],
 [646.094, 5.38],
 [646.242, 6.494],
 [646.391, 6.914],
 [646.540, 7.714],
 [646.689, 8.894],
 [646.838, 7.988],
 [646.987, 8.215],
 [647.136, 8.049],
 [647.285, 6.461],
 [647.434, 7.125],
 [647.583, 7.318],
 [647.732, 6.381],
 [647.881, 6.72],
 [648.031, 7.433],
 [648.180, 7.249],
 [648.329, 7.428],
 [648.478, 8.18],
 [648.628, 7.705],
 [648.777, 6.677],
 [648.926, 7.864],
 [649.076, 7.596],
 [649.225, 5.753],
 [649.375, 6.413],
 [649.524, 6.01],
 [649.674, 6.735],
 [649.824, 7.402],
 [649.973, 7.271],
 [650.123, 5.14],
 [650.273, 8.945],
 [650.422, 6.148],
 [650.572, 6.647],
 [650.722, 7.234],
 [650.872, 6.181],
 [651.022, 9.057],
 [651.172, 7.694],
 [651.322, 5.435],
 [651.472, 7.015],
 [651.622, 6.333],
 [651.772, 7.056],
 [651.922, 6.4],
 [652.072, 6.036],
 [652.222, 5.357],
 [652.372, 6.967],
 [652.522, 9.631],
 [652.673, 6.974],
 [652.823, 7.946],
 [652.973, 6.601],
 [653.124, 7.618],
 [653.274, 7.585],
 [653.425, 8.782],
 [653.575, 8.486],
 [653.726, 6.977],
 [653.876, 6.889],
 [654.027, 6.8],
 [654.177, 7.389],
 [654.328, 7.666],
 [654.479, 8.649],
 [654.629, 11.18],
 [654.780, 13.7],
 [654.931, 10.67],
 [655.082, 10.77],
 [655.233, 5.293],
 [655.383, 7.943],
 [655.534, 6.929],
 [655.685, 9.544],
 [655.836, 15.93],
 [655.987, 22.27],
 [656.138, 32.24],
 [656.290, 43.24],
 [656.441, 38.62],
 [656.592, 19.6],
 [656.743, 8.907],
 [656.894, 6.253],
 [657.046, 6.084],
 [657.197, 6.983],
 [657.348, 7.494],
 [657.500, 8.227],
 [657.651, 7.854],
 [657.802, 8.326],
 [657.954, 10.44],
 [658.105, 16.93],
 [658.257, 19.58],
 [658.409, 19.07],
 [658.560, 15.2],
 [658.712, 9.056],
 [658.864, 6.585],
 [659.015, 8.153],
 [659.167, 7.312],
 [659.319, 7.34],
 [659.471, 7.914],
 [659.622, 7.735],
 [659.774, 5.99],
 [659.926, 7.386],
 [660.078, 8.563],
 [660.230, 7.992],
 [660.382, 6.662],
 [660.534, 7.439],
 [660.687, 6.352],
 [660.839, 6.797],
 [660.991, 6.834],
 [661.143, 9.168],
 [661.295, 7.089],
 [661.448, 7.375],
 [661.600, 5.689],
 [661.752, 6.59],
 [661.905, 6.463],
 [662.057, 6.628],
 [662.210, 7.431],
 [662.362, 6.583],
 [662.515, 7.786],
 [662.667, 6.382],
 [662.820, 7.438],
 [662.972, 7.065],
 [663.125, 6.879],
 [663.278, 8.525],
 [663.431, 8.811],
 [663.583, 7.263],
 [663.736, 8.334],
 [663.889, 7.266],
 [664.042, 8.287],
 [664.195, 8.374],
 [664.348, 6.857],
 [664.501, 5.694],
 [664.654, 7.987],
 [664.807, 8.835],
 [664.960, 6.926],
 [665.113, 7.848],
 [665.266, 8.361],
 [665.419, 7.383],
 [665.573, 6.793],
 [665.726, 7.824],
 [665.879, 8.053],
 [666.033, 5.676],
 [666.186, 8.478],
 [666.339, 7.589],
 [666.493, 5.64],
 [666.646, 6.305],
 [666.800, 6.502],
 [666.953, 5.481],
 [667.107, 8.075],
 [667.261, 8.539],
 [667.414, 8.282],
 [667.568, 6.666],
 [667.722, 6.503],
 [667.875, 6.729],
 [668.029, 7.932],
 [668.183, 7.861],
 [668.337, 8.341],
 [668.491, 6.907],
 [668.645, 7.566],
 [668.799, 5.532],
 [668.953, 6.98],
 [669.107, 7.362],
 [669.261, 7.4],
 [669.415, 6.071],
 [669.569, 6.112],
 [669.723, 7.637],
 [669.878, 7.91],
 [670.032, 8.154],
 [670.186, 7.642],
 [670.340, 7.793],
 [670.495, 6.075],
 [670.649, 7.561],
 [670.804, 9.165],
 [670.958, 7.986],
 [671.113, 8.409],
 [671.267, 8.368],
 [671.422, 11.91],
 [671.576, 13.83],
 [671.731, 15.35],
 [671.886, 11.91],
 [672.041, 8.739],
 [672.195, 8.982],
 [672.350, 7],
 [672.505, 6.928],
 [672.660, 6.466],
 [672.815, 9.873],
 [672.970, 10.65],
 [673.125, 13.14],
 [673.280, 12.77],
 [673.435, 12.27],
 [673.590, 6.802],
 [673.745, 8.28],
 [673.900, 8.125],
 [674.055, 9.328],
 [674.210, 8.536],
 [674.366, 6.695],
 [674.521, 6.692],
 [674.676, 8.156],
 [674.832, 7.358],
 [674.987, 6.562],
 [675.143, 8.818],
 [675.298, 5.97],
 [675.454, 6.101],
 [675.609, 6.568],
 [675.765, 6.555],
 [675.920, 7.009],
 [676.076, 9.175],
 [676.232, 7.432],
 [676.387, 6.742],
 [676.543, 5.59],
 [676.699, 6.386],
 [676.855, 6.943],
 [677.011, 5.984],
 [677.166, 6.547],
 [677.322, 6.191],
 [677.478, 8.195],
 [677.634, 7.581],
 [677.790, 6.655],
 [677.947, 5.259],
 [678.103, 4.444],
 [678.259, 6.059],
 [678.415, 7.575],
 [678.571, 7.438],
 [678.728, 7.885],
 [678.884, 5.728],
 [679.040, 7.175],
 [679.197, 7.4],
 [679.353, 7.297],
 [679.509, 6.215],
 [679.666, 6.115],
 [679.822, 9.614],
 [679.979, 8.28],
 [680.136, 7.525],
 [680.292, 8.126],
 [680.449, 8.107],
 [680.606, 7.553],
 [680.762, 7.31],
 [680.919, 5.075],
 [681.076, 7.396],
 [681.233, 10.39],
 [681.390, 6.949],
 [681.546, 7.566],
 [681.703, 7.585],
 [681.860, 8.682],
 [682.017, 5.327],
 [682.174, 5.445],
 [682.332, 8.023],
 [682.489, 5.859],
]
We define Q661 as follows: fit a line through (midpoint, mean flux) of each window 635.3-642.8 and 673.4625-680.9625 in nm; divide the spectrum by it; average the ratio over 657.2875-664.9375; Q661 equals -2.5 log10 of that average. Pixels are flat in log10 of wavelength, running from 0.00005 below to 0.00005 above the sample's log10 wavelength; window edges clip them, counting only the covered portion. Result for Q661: -0.158 mag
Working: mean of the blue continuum 7.23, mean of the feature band 8.31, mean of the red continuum 7.15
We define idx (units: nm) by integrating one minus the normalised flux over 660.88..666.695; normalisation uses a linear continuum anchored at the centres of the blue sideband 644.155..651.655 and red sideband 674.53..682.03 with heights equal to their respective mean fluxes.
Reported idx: -0.19 nm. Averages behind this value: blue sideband 7.09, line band 7.33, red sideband 7.11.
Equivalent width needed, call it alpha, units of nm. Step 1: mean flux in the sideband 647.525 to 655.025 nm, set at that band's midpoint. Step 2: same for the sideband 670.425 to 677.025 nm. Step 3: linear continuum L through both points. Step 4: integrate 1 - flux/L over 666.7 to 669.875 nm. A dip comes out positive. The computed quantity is 0.42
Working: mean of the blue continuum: 7.44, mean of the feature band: 7.13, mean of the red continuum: 8.47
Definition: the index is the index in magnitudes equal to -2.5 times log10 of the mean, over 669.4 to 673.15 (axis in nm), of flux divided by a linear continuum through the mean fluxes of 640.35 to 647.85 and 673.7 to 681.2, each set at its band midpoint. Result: -0.25 mag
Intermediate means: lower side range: 7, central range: 8.94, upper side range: 7.13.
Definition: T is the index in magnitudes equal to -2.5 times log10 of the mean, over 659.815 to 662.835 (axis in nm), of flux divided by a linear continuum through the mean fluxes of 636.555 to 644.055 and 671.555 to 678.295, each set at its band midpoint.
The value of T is 0.09 mag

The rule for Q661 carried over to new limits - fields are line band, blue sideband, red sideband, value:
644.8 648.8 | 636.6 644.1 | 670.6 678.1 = 0.02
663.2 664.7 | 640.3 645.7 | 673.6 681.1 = -0.10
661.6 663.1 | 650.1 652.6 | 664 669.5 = 0.05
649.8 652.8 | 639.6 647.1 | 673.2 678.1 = 0.03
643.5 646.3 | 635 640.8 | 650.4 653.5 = 0.01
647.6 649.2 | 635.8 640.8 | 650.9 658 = 0.27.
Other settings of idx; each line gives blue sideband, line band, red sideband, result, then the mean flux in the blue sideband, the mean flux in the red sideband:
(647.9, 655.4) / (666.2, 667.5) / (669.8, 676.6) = 0.176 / 7.49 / 8.54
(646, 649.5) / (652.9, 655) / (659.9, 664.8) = -0.360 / 7.19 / 7.33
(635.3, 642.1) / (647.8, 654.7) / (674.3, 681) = -0.127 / 7.17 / 6.98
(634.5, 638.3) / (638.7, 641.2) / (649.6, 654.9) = -0.117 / 7.05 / 7.51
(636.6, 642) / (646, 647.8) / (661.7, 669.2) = 0.012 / 7.28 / 7.3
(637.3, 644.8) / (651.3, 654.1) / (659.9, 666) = 0.077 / 7.27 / 7.39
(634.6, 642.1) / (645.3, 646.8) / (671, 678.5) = 0.021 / 7.15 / 8.14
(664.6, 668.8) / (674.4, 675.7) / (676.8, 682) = 0.037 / 7.34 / 7.16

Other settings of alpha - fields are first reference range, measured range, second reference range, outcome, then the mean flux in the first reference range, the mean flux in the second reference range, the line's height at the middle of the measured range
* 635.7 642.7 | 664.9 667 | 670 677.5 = 0.26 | 7.32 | 8.32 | 8.09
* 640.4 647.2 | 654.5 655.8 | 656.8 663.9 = -0.29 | 7.02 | 8.29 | 7.89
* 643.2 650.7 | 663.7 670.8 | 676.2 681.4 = -0.24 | 7.17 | 7.03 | 7.08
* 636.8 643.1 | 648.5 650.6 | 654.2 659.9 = 0.67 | 7.21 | 12.5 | 10.2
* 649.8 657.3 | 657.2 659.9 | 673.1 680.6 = -0.13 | 10.2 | 7.45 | 9.57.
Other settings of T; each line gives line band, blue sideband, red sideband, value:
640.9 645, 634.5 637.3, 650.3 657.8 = 0.19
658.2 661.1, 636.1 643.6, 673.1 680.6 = -0.22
